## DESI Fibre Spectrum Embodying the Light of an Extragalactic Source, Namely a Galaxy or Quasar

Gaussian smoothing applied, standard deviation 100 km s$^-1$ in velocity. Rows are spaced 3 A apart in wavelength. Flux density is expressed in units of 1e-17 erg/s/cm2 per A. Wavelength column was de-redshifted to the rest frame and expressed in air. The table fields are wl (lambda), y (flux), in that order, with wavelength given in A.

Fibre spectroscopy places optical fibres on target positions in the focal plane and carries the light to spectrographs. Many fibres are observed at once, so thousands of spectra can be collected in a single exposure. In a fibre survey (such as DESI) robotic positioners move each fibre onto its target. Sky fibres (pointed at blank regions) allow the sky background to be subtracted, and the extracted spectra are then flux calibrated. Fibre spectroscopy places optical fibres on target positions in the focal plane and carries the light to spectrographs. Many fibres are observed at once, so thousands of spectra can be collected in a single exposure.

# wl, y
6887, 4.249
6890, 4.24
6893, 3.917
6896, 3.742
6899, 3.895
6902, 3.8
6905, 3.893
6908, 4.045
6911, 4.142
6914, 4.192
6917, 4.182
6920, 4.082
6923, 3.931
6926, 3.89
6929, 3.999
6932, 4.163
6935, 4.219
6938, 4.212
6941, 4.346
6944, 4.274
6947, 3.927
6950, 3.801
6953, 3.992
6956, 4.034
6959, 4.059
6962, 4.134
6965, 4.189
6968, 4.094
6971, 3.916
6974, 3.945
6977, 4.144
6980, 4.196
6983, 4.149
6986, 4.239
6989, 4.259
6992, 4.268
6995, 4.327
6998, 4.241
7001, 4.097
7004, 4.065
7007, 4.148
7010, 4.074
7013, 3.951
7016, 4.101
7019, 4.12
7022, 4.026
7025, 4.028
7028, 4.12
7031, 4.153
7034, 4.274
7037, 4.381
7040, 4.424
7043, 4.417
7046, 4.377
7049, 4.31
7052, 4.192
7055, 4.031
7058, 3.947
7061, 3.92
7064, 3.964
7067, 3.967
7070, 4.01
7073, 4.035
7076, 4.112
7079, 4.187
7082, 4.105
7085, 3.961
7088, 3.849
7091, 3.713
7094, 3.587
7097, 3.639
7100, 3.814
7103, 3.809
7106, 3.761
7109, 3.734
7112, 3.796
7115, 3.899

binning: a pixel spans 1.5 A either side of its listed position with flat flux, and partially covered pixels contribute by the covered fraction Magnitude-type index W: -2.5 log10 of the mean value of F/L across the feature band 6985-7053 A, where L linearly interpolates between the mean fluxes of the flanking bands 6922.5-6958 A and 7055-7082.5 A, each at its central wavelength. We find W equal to -0.041 mag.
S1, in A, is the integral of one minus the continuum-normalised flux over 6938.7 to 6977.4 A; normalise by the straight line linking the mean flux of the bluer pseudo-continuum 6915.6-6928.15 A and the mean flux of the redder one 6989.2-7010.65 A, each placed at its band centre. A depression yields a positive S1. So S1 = 0.3 A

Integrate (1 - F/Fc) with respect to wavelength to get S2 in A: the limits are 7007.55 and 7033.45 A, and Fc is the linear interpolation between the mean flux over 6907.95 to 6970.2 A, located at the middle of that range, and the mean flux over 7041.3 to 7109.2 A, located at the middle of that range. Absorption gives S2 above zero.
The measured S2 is -0.4 A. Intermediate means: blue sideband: 4.09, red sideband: 3.98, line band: 4.08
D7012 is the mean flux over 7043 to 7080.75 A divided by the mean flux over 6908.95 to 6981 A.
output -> 1.00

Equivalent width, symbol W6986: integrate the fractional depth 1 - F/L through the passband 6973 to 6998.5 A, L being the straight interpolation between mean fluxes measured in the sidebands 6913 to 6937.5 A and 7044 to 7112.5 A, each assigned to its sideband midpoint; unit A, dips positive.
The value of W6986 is -1.1 A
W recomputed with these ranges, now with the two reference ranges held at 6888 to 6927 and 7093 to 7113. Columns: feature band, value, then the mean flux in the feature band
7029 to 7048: -0.14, 4.33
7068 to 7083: -0.09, 4.09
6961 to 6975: -0.04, 4.06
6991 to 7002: -0.10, 4.24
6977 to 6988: -0.08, 4.19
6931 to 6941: -0.07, 4.22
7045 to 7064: -0.08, 4.11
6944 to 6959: -0.01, 3.98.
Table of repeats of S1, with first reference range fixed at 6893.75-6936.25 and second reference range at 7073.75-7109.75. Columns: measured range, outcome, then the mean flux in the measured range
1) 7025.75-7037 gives -0.8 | 4.2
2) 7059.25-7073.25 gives -0.3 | 3.97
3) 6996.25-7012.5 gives -0.8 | 4.12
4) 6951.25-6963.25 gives -0.2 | 4.05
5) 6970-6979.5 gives -0.2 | 4.03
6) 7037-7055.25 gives -1.9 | 4.32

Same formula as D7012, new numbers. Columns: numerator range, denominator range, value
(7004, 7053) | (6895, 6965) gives 1.04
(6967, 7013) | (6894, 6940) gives 1.03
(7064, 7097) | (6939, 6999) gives 0.95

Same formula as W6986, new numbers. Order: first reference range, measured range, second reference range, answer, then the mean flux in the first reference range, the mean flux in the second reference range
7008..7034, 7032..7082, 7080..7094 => -2.3 A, 4.08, 3.88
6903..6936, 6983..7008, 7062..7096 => -1.2 A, 4.06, 3.95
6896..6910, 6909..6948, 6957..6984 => -1.5 A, 3.9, 4.09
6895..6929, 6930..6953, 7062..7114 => -0.9 A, 3.99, 3.89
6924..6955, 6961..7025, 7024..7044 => 0.8 A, 4.08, 4.26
